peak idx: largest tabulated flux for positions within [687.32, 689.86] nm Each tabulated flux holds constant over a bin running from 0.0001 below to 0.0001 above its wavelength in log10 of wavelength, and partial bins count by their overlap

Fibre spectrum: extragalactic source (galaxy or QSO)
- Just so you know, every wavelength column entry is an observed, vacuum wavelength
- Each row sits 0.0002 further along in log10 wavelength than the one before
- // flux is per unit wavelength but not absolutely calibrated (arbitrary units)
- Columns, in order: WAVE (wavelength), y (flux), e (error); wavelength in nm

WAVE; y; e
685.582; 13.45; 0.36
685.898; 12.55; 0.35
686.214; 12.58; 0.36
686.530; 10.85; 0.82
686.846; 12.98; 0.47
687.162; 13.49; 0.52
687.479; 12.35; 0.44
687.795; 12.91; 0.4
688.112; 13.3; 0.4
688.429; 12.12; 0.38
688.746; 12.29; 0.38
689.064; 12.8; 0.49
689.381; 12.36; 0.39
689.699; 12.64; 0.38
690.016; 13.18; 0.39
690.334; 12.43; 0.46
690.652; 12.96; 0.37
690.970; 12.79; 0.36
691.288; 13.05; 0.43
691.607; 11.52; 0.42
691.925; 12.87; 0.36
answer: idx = 13.3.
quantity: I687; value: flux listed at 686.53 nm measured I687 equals 10.85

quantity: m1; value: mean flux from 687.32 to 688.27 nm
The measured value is 12.9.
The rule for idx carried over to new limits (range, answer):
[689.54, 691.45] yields 13.18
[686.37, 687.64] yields 13.49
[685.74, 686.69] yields 12.58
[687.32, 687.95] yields 12.91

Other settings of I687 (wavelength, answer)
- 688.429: 12.12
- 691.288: 13.05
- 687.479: 12.35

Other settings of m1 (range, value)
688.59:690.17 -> 12.7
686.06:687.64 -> 12.5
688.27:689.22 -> 12.4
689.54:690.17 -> 12.9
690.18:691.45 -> 12.8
